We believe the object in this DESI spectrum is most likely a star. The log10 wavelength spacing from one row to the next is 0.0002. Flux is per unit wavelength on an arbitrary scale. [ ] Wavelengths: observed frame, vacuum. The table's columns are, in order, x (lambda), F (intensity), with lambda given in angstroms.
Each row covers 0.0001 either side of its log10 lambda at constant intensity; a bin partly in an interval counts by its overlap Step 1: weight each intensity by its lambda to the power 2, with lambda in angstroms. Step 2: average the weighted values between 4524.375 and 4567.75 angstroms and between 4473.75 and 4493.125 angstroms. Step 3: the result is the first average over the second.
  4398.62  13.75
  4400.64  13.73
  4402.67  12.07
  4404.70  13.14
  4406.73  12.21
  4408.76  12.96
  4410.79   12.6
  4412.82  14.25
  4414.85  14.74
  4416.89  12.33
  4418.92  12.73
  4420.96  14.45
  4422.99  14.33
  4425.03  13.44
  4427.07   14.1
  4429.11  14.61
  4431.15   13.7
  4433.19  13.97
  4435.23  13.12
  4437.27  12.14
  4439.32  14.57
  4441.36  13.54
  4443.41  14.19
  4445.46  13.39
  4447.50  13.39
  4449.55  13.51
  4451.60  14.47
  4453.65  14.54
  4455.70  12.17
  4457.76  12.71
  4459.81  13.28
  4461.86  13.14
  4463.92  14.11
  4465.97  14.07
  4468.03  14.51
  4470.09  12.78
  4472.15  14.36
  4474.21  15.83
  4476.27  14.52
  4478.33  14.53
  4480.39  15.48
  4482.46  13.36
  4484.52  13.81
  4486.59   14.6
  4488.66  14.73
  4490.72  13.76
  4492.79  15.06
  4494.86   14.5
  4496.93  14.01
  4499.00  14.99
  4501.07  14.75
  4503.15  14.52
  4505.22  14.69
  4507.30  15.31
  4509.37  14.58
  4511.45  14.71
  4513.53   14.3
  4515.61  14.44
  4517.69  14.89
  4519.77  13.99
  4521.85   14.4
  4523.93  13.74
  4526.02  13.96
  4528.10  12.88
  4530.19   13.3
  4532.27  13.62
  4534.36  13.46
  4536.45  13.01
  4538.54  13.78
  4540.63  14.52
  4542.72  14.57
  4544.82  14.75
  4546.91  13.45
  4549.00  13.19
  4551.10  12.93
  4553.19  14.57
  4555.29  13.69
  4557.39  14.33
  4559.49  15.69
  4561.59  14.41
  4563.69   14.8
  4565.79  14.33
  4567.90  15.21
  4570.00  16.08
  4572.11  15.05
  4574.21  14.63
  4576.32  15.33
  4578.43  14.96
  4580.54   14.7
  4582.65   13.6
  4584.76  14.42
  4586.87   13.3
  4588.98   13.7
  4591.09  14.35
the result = 0.99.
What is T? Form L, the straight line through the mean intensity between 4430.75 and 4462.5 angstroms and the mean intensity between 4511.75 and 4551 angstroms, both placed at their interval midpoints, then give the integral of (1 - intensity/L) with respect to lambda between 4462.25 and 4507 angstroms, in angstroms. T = -2.5 angstroms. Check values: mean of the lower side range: 13.5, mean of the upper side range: 13.9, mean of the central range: 14.4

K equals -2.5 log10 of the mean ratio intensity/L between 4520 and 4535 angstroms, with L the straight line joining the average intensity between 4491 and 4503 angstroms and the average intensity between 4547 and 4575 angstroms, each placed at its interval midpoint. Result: 0.07 mag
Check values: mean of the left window 14.6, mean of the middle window 13.7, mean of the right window 14.5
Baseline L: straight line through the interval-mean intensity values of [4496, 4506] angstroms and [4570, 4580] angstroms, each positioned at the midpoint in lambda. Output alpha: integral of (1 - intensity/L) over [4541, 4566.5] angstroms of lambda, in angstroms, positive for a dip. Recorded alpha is 1.2 angstroms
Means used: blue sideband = 14.6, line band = 14.2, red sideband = 15.1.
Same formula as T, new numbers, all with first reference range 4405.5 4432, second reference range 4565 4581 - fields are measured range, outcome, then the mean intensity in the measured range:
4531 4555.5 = 1.61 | 13.8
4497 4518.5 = -0.39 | 14.7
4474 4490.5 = -0.38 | 14.5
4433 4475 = 0.67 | 13.7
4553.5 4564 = 0.25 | 14.6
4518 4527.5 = 0.35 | 14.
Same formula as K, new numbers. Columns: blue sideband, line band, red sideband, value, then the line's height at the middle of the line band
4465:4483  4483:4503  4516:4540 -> -0.02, 14.2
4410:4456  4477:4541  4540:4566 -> -0.02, 14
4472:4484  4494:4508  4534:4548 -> -0.02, 14.4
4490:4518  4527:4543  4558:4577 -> 0.09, 14.8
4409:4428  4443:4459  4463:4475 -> 0.04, 14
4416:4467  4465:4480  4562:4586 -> -0.04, 13.9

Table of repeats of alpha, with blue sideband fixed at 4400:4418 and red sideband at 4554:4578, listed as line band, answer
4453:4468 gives 0.2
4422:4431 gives -0.5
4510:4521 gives -0.1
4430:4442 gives -0.1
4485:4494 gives -0.3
